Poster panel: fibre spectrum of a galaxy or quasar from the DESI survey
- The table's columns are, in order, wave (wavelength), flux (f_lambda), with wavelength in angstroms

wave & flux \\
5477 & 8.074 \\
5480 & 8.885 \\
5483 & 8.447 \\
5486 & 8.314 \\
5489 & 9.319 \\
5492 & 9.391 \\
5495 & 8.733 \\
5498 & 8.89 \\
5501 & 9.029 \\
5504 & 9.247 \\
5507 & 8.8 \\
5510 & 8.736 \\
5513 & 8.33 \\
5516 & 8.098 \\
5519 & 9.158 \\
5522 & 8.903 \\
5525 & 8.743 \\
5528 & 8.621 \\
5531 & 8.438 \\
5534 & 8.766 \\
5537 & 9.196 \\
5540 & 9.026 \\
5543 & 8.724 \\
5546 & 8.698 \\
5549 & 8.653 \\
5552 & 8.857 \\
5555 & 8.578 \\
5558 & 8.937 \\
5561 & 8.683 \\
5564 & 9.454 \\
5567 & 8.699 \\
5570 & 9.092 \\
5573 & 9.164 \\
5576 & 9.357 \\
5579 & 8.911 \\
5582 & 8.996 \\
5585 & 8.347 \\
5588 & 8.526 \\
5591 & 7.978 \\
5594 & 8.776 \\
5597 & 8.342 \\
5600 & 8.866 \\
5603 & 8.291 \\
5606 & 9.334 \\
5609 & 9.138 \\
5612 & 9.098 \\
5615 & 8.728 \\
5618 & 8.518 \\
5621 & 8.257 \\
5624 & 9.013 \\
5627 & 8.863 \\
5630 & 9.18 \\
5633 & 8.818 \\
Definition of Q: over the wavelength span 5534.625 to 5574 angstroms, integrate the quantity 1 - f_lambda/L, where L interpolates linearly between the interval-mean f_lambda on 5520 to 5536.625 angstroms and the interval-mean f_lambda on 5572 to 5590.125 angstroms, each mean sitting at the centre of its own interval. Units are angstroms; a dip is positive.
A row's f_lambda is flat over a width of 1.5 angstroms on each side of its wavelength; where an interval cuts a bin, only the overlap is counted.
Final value -0.5 angstroms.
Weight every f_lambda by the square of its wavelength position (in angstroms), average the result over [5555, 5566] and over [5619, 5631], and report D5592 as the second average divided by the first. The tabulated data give 1.0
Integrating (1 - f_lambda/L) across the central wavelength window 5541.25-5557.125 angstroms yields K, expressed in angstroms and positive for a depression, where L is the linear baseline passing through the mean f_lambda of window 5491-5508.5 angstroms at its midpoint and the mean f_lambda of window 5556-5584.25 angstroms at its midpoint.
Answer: 0.5 angstroms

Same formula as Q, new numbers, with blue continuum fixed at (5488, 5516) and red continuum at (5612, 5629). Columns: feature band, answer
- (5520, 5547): 0.1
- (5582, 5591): 0.3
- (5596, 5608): 0.0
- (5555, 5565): -0.1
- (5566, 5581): -0.4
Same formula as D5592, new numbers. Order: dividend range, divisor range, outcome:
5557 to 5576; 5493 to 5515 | 1.05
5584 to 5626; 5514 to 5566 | 1.01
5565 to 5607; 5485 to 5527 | 1.02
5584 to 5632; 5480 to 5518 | 1.03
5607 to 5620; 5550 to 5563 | 1.03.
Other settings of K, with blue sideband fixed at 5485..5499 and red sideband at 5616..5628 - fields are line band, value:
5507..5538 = 0.7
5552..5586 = -0.6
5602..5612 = -0.3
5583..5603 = 0.6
